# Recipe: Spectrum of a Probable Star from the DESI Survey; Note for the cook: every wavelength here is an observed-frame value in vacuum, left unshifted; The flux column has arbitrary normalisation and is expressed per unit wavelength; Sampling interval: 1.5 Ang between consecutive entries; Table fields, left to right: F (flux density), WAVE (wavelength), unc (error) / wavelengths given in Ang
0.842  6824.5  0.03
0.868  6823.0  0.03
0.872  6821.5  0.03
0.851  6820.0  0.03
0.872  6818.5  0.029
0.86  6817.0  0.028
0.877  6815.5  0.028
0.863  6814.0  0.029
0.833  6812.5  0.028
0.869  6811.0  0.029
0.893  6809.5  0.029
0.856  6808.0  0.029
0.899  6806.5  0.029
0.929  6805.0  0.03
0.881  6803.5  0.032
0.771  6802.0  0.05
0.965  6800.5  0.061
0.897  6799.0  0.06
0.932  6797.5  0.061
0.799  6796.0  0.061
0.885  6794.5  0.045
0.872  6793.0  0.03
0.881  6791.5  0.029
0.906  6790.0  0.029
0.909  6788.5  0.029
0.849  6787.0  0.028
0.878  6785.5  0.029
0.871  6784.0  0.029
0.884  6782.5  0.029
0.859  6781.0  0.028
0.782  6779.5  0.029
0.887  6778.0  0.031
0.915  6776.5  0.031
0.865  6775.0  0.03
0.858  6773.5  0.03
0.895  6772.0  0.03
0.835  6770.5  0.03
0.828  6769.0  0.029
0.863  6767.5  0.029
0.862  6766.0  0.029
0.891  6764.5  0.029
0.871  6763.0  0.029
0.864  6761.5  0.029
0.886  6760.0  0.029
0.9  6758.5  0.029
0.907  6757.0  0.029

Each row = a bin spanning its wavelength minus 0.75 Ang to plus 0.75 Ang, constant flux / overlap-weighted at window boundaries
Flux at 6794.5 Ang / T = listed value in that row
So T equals 0.885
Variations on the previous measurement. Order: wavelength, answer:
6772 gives 0.895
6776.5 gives 0.915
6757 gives 0.907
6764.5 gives 0.891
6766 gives 0.862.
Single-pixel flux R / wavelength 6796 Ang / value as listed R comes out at 0.799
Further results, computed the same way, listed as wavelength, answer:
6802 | 0.771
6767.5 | 0.863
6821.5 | 0.872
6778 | 0.887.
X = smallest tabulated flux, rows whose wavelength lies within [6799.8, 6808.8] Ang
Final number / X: 0.771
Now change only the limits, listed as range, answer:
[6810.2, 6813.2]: 0.833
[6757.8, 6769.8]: 0.828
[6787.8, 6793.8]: 0.872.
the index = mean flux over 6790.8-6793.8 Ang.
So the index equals 0.877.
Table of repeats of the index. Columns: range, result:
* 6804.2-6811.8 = 0.889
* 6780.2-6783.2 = 0.87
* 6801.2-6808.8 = 0.868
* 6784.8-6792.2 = 0.885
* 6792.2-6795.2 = 0.878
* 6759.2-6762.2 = 0.876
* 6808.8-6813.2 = 0.865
